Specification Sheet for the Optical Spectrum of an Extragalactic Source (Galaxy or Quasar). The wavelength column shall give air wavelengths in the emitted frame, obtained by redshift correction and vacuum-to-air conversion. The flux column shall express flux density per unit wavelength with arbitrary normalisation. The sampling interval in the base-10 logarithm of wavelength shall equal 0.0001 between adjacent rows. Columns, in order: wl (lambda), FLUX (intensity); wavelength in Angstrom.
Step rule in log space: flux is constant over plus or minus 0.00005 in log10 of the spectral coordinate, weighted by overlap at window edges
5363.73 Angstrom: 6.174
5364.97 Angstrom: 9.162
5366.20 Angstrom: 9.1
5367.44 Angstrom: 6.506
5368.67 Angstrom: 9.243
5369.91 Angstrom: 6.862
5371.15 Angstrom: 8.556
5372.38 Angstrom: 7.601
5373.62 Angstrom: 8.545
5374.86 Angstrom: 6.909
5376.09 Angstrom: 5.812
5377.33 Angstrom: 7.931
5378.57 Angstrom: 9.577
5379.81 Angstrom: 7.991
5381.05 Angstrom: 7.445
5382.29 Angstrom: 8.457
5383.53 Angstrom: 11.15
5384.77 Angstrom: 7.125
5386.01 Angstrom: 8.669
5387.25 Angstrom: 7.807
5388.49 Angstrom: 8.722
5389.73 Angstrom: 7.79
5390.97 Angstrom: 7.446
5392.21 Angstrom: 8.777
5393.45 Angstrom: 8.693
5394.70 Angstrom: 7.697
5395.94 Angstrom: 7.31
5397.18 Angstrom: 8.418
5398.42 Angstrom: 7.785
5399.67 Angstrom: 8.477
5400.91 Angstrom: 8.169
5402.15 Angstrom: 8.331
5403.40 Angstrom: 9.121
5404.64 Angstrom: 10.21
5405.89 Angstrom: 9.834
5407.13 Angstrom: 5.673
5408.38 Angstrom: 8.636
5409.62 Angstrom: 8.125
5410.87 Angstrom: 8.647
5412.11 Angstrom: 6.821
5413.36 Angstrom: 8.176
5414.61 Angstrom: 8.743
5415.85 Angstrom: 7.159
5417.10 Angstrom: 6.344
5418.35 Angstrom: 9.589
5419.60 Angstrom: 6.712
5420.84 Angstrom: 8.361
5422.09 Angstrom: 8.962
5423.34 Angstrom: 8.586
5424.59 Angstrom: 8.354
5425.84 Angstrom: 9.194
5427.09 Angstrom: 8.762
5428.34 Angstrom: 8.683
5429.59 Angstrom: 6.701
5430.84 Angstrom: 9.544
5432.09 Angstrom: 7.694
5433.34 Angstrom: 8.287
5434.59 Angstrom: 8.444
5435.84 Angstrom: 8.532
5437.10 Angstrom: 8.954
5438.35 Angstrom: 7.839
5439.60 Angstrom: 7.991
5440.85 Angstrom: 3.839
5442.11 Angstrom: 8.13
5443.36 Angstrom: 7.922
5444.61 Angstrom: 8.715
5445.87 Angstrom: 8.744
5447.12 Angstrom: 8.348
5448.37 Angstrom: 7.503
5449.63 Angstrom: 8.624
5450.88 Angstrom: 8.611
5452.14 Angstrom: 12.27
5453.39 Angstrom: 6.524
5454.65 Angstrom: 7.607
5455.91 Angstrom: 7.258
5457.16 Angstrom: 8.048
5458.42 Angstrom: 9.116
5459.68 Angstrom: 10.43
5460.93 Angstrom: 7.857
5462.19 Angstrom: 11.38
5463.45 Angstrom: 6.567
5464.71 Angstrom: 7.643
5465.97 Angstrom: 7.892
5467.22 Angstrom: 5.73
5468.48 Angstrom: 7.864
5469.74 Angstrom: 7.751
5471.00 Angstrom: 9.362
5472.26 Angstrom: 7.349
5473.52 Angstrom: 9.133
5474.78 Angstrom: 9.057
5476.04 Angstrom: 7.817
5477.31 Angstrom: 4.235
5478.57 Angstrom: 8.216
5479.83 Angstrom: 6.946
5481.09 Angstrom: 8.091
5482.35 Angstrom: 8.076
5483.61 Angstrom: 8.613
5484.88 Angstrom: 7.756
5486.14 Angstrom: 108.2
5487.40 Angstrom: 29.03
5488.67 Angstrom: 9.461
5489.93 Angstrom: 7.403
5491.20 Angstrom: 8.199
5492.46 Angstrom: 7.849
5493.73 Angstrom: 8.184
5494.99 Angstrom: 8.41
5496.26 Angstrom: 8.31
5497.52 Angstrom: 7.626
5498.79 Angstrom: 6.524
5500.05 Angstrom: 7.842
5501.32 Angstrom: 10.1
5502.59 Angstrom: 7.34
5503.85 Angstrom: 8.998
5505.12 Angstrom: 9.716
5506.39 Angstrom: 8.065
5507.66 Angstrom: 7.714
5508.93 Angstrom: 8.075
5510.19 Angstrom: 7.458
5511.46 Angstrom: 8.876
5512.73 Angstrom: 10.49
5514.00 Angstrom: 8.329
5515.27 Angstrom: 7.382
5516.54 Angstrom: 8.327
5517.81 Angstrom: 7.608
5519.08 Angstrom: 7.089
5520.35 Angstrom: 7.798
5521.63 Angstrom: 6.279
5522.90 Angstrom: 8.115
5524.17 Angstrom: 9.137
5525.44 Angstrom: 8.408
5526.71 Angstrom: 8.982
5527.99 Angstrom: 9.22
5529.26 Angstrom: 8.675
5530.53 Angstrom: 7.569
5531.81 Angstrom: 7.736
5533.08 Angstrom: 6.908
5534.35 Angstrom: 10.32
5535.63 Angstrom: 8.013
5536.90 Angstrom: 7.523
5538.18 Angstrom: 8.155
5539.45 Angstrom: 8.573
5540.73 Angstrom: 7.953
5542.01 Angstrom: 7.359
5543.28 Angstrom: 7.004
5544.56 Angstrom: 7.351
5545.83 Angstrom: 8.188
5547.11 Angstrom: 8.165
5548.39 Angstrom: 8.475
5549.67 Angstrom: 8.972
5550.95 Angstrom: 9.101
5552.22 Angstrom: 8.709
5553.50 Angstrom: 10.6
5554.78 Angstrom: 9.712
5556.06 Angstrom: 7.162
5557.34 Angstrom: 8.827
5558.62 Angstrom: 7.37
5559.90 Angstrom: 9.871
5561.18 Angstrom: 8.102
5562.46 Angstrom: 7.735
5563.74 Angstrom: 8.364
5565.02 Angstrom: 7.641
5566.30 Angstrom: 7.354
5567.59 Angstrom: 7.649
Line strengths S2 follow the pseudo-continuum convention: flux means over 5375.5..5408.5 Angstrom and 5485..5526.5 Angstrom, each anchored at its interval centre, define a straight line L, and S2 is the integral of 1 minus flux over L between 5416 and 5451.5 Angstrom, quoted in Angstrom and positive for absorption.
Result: 5.3 Angstrom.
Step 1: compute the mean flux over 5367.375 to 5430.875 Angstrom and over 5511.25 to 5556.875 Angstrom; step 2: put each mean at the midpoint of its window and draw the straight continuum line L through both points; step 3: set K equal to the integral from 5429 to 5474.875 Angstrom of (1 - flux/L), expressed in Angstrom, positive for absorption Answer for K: 0.1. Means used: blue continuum 8.17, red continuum 8.28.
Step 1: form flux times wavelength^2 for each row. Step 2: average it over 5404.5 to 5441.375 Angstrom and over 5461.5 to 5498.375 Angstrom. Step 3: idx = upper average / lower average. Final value 1.53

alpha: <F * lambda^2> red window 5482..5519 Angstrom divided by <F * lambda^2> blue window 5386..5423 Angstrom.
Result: 1.56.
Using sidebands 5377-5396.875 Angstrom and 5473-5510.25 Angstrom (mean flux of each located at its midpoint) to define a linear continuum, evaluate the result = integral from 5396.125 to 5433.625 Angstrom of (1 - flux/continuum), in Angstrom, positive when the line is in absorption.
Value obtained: 4.2 Angstrom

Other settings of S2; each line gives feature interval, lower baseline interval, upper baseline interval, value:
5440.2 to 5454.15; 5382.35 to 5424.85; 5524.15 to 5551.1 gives 0.2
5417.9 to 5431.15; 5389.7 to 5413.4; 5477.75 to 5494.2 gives 2.8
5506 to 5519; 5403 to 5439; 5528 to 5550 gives -0.1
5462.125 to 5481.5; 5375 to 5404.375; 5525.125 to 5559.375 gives 1.3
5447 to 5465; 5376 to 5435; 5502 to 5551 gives -0.7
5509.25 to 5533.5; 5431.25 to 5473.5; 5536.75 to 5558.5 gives 0.5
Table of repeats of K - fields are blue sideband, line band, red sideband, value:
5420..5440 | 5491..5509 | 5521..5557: 0.3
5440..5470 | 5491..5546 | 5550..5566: 1.8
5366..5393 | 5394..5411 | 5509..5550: -0.5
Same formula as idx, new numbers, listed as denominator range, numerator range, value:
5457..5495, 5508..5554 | 0.69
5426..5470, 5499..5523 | 1.02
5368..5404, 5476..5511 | 1.57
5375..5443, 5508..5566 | 1.06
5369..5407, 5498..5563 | 1.06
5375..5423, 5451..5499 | 1.42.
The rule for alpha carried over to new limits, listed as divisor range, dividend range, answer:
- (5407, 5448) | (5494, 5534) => 1.05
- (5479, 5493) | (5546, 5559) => 0.47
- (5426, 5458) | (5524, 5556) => 1.07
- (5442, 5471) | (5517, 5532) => 0.99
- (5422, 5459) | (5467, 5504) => 1.49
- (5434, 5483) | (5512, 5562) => 1.06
